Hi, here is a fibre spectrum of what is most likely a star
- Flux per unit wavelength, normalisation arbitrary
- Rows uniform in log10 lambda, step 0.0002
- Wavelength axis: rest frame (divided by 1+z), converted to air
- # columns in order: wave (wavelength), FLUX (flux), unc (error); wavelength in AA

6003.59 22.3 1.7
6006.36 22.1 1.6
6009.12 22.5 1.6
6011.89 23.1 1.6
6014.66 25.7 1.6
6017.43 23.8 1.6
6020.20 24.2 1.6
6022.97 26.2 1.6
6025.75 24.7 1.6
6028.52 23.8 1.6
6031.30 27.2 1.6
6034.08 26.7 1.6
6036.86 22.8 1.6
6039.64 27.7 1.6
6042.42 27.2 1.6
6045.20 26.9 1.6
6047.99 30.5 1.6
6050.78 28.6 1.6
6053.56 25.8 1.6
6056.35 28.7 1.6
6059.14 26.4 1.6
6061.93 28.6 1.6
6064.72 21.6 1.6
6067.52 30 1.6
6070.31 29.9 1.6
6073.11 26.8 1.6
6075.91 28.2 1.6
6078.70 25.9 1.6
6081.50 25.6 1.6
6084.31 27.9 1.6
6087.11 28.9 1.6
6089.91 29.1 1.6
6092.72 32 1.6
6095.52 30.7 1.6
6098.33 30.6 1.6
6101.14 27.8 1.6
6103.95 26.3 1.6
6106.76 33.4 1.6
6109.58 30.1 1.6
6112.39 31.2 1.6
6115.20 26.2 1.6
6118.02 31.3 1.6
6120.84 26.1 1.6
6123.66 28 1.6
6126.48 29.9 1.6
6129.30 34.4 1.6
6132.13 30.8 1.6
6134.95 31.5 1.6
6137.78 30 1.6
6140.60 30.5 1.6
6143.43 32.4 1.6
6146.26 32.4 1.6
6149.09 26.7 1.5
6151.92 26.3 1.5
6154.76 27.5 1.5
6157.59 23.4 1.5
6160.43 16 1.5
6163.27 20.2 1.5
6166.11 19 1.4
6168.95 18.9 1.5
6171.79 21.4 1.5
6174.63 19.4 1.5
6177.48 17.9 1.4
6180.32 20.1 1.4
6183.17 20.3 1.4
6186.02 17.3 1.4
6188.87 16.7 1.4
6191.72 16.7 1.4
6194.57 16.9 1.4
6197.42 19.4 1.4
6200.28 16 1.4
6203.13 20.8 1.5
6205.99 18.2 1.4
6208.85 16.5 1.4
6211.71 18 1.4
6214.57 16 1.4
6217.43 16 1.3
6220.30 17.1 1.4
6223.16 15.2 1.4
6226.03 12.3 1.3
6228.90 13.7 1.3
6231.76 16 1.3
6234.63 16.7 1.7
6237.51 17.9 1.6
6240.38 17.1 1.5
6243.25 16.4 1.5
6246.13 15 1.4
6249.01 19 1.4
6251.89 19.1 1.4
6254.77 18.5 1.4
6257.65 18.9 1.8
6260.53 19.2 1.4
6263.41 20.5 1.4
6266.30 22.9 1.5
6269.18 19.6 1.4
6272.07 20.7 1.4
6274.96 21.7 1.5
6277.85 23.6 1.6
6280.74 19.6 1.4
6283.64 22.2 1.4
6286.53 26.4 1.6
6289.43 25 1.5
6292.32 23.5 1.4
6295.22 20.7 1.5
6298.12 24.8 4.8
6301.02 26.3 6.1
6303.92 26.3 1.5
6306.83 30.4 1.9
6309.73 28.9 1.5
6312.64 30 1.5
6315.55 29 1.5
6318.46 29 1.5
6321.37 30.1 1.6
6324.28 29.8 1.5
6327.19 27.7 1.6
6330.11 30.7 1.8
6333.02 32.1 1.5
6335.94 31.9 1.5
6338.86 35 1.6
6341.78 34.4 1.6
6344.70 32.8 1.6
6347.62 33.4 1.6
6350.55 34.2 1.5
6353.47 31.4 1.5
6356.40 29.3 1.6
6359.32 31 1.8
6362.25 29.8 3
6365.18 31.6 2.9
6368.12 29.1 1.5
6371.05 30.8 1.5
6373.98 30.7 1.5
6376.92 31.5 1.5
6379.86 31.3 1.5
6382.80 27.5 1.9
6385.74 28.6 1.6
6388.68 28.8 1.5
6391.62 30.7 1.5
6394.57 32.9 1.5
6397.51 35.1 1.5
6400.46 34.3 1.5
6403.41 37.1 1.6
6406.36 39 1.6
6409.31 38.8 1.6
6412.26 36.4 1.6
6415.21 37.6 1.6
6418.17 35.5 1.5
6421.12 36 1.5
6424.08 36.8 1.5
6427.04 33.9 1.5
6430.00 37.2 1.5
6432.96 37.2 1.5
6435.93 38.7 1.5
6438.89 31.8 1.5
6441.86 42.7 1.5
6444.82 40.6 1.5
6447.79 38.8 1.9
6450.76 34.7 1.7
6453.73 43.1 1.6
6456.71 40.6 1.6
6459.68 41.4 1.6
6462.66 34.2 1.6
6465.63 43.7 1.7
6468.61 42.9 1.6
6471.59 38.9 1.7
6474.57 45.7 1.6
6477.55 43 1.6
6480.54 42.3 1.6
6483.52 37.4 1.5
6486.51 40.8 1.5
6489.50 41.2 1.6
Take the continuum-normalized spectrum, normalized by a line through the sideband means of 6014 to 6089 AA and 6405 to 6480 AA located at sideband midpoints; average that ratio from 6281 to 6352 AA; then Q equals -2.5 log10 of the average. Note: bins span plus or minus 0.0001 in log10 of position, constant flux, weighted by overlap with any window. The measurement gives 0.21 mag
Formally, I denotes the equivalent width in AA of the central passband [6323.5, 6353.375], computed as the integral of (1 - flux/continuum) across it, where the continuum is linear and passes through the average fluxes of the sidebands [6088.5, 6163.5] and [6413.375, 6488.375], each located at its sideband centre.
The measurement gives 2.8 AA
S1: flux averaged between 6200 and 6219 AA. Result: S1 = 17.4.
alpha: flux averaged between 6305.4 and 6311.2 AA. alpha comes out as 29.7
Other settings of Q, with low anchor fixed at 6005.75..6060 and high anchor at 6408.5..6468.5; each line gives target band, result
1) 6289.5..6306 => 0.345 mag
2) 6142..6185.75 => 0.294 mag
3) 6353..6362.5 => 0.174 mag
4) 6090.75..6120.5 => -0.068 mag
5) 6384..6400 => 0.171 mag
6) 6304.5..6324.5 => 0.167 mag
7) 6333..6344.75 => 0.052 mag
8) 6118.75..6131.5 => -0.043 mag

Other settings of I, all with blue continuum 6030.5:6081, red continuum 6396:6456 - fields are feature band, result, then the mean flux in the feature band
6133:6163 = 2.2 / 27.4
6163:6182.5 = 6.9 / 19.5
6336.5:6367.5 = 2.7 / 32.2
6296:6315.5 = 3.7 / 27.6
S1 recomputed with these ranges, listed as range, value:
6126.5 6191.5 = 24.2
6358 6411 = 32.2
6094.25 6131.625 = 29.7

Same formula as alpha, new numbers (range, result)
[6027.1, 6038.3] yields 25.1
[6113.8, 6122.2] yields 27.9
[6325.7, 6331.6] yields 29.2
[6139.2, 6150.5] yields 30.5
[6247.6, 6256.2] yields 18.9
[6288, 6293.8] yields 24.3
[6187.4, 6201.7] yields 17.1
